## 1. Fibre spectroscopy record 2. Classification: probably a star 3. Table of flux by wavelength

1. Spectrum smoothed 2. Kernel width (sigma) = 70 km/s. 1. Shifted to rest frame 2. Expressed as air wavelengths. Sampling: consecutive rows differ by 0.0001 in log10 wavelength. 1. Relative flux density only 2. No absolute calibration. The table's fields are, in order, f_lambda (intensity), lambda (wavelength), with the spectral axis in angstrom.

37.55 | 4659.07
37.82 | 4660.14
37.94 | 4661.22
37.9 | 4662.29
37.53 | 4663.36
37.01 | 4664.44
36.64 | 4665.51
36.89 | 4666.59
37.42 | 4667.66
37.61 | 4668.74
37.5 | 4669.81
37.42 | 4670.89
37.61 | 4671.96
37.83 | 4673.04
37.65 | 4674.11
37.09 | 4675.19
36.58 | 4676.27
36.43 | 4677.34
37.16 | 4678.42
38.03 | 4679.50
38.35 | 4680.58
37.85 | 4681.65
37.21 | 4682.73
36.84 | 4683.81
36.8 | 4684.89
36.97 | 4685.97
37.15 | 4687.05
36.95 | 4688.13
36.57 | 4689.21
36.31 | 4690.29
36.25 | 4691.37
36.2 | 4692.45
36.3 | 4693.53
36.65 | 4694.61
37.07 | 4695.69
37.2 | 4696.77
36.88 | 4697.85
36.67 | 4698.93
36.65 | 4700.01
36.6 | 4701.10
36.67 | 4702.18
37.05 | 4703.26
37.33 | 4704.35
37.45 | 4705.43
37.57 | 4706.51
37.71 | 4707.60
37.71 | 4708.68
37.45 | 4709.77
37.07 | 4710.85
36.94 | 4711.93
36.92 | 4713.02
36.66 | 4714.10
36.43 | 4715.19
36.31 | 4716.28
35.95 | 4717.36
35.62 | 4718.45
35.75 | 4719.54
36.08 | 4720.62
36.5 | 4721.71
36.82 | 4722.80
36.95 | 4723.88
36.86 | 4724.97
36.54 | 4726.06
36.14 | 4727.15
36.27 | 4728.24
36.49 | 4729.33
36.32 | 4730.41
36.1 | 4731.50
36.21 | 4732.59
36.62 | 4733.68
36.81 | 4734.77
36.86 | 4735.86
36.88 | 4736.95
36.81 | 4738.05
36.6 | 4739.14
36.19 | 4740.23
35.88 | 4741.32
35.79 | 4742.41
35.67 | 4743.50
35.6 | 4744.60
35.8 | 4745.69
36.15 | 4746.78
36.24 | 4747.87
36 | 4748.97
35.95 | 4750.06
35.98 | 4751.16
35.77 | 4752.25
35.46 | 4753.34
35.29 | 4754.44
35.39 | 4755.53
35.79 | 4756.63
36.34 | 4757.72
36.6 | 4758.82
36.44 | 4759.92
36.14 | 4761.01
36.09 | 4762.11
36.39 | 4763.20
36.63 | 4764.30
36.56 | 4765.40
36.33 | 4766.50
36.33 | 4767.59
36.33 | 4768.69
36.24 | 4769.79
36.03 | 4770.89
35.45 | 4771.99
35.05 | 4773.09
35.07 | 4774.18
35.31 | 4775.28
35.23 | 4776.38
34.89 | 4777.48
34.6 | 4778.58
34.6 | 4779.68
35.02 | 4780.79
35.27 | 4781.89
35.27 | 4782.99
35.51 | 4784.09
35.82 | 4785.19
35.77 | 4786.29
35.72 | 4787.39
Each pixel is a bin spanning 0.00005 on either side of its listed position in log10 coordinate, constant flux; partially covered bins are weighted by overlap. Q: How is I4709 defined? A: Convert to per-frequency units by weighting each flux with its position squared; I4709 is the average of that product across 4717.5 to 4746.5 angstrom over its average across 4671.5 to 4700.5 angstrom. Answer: 1.00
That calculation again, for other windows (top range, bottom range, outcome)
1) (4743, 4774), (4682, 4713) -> 1.00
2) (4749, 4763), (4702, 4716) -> 0.99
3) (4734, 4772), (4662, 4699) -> 1.00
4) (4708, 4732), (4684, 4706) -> 1.00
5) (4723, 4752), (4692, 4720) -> 1.00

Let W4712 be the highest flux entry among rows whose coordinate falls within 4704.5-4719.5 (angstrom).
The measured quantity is 37.71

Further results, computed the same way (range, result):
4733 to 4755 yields 36.88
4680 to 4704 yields 38.35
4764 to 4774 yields 36.63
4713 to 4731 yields 36.95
